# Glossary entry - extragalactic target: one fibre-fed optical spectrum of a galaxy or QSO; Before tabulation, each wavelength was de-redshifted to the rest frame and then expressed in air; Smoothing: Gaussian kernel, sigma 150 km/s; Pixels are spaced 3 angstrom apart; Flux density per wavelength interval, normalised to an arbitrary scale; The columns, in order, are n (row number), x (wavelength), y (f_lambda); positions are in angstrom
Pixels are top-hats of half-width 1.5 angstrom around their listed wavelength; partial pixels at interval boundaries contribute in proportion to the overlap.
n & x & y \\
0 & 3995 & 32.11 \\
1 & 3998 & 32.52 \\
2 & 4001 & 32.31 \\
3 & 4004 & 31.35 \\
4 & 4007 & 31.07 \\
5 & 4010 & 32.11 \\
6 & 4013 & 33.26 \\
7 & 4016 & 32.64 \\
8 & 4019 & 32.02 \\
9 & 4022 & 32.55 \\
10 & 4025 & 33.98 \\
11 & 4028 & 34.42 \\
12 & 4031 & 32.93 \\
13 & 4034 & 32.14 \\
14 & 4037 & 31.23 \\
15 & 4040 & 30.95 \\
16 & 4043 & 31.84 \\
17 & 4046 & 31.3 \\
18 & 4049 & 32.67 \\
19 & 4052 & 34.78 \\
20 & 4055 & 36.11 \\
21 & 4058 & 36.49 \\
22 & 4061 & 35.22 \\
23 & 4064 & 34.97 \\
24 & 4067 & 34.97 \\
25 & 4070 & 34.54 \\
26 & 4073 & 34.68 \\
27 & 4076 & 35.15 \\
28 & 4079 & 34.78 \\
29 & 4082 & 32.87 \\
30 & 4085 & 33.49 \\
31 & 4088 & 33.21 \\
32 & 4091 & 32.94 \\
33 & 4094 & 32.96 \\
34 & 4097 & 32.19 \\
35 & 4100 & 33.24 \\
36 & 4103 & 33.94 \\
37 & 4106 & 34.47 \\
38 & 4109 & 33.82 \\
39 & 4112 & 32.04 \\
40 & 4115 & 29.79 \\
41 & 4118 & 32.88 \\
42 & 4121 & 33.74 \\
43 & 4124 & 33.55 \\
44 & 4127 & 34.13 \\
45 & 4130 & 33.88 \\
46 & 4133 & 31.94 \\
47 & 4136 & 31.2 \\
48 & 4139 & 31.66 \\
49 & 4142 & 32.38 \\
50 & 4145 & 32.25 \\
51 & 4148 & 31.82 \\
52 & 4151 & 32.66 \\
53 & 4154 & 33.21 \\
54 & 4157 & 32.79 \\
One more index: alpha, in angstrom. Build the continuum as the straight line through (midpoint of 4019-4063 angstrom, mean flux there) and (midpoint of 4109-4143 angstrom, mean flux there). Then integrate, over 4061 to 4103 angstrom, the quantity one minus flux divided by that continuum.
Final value -1.23 angstrom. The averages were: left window 33.3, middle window 33.9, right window 32.5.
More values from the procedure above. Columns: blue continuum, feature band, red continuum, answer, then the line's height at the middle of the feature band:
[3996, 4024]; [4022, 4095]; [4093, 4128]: -2.3 angstrom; 32.6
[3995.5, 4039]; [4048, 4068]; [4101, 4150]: -1.6 angstrom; 32.5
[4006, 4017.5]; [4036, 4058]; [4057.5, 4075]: 0.7 angstrom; 34.1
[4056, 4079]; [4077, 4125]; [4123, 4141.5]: 1.0 angstrom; 33.9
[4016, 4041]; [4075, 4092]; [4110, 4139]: -0.6 angstrom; 32.6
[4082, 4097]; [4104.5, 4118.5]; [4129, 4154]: 0.1 angstrom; 32.7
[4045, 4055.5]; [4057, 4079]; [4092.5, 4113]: -1.1 angstrom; 33.5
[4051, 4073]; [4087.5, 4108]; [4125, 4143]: 0.4 angstrom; 33.9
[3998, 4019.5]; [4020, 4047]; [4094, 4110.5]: 0.1 angstrom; 32.5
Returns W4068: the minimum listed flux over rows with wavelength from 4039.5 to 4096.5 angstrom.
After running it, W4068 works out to 30.95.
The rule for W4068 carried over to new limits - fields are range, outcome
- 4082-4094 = 32.87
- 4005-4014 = 31.07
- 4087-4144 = 29.79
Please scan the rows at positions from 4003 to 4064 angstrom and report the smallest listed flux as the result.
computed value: 30.95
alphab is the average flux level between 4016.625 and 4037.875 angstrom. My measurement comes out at 32.8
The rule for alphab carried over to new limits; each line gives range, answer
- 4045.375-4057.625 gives 34.1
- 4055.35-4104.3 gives 34.2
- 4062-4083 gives 34.6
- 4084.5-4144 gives 32.9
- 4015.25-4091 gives 33.6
